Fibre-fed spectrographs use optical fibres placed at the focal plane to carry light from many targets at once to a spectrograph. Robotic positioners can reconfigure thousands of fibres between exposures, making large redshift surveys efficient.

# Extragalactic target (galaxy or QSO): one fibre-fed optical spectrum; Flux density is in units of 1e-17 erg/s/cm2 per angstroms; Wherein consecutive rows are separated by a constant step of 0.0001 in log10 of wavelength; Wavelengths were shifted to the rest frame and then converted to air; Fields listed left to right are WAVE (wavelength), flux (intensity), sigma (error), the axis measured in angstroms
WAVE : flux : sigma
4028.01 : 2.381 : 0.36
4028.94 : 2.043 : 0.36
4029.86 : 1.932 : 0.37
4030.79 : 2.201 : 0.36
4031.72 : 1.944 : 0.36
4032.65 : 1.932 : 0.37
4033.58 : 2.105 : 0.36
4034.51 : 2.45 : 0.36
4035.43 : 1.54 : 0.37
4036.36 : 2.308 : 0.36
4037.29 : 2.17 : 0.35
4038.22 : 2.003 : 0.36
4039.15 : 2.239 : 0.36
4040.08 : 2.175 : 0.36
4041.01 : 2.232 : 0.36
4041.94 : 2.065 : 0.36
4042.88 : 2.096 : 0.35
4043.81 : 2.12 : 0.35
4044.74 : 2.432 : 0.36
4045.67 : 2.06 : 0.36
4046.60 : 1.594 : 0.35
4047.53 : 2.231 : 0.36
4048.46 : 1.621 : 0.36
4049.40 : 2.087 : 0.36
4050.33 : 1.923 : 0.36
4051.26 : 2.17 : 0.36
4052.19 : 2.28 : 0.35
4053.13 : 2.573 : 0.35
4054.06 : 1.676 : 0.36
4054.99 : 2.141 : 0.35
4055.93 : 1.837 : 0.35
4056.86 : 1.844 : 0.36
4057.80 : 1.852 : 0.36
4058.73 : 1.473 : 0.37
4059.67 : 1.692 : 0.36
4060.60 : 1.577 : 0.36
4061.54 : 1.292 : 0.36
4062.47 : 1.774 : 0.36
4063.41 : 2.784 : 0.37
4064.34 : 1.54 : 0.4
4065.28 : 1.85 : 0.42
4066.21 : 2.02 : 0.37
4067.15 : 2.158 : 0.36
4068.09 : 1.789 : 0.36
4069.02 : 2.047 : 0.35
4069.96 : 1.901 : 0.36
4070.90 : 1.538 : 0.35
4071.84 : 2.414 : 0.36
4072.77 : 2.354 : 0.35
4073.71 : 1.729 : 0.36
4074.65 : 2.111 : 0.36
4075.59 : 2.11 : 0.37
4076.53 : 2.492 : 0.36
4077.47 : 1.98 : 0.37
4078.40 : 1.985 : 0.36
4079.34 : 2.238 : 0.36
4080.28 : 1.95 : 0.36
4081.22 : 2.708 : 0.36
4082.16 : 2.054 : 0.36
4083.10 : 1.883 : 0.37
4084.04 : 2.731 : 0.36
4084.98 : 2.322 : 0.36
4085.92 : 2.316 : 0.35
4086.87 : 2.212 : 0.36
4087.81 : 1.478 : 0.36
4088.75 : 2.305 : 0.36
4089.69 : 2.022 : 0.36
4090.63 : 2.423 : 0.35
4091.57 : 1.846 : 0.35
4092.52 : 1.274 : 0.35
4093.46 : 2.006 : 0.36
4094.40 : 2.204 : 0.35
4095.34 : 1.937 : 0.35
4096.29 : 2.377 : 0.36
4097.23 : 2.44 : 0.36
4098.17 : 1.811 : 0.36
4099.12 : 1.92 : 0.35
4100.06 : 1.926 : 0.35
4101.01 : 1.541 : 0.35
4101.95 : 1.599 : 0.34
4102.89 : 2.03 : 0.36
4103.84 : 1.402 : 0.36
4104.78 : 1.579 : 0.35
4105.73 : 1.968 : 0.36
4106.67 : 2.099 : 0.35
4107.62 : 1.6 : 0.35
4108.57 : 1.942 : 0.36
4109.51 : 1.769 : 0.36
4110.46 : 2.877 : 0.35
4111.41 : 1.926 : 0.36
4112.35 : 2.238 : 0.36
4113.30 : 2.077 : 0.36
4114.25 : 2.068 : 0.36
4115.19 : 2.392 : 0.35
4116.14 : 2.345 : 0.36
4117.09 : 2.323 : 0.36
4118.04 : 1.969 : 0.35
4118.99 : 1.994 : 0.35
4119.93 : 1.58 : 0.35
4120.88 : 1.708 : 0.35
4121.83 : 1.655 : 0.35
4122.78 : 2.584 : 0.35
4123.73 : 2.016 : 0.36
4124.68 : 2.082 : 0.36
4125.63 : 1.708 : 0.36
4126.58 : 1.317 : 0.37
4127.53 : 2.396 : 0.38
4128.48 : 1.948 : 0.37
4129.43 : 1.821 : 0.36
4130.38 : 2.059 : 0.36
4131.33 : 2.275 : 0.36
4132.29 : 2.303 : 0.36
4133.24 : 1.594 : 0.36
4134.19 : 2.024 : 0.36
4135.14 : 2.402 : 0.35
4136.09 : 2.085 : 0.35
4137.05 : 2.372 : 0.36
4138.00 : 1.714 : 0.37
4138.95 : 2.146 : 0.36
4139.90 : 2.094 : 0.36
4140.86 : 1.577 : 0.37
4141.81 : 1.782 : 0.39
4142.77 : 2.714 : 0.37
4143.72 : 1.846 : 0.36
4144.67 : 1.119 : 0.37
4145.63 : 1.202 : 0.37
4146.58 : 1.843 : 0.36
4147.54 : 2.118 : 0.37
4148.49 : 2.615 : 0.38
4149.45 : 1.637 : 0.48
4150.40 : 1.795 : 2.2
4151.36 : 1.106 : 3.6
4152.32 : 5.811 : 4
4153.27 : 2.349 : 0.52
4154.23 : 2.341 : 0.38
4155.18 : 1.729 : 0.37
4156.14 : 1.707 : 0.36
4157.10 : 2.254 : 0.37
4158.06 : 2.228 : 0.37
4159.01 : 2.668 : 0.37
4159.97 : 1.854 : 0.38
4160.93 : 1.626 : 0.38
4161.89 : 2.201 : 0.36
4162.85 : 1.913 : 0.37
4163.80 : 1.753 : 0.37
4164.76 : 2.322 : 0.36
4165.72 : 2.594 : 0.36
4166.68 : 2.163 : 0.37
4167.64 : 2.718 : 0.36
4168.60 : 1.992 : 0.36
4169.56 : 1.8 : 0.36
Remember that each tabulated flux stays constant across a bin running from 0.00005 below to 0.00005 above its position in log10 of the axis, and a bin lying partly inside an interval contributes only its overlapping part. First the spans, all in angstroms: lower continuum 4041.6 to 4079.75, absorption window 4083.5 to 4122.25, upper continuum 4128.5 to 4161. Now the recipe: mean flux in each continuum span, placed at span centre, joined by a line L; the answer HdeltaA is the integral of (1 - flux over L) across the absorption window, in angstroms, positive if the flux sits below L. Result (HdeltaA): 0.6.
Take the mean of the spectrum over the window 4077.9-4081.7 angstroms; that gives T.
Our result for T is 2.22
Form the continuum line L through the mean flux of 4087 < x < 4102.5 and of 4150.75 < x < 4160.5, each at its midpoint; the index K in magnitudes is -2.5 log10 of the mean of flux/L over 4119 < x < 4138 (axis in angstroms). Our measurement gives 0.11 mag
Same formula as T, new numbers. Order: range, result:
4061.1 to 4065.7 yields 1.85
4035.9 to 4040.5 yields 2.18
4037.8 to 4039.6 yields 2.12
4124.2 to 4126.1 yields 1.9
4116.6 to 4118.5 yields 2.14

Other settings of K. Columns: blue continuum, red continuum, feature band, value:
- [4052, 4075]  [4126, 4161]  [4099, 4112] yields 0.072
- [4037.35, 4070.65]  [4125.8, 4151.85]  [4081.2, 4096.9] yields -0.084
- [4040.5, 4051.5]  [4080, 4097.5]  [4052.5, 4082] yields 0.057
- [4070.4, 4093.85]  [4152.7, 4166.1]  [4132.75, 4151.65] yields 0.124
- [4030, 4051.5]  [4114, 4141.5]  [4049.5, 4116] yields 0.020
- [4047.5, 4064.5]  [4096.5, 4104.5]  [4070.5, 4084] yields -0.137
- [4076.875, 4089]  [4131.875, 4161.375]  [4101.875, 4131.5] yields 0.075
